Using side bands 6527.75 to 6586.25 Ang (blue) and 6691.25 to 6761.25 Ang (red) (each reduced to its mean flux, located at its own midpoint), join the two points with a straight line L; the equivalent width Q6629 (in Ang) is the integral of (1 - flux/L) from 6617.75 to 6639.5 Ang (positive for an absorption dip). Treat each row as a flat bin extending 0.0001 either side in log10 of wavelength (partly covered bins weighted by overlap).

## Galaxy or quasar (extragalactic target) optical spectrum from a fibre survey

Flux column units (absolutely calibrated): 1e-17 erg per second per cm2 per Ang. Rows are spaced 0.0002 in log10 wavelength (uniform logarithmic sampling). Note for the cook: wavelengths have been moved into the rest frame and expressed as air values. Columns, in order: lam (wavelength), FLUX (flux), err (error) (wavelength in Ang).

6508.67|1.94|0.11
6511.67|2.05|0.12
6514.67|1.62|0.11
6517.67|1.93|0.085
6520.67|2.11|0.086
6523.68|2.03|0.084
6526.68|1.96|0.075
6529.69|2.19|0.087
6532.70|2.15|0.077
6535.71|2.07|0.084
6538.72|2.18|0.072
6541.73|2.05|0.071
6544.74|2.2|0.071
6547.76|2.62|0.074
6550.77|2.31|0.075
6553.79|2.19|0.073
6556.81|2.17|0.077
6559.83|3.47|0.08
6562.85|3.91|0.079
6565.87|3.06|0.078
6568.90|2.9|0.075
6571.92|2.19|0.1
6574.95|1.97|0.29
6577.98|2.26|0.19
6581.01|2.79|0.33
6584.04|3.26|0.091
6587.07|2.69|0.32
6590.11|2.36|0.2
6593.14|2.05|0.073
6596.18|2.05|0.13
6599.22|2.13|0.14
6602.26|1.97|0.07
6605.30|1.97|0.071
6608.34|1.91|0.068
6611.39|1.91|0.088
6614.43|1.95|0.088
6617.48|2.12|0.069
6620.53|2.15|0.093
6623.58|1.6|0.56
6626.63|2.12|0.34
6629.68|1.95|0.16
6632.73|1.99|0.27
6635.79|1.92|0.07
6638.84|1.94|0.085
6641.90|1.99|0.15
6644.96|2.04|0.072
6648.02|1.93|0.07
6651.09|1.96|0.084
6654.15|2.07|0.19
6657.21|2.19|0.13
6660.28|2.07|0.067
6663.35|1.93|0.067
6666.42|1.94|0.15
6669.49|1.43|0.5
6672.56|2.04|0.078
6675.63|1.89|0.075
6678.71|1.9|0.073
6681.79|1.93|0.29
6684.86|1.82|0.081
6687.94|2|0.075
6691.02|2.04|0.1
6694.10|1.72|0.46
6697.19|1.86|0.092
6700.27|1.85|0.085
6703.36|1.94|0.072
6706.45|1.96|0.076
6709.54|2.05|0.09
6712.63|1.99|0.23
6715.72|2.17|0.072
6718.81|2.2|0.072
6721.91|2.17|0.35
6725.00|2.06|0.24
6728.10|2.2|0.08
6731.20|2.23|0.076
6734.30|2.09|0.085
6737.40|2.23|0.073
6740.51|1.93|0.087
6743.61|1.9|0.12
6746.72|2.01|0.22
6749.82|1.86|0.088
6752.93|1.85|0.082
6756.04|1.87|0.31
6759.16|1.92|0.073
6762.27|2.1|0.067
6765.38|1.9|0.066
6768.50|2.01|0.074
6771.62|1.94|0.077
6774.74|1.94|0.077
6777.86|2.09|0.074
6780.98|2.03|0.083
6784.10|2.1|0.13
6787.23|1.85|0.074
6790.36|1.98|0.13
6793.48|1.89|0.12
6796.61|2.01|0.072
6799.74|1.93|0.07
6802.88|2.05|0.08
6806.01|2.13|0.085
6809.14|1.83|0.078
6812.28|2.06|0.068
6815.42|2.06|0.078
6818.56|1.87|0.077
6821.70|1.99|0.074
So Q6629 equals 3.2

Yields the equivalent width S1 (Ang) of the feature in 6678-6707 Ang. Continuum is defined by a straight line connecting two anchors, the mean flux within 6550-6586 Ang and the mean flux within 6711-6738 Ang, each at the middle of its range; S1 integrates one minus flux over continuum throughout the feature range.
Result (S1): 4.6 Ang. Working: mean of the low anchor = 2.71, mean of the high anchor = 2.15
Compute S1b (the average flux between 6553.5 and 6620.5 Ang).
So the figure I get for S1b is 2.42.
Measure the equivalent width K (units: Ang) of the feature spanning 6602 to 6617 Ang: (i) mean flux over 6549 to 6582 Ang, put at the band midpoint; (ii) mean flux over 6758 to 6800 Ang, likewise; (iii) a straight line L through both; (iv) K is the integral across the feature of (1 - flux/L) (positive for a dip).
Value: 3.4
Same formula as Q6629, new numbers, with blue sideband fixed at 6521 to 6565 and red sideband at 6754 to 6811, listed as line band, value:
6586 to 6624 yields 3.59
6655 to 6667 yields 0.81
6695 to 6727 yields 1.19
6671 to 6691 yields 2.00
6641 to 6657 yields 1.41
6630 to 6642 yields 1.49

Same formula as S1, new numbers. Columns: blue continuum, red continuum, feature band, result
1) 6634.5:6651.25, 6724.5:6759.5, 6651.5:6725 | 0.8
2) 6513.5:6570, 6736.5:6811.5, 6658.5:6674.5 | 2.0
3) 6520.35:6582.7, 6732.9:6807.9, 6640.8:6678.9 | 4.4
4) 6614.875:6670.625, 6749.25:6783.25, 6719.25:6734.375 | -1.5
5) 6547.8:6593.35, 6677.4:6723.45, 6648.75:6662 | 0.9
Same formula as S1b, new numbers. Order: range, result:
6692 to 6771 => 2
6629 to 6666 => 2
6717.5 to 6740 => 2.16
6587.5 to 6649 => 2.02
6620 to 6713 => 1.94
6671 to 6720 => 1.96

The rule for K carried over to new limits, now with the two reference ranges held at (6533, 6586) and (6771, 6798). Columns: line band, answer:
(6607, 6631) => 4.40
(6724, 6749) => 0.36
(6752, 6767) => 0.84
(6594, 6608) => 2.46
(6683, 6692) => 1.14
